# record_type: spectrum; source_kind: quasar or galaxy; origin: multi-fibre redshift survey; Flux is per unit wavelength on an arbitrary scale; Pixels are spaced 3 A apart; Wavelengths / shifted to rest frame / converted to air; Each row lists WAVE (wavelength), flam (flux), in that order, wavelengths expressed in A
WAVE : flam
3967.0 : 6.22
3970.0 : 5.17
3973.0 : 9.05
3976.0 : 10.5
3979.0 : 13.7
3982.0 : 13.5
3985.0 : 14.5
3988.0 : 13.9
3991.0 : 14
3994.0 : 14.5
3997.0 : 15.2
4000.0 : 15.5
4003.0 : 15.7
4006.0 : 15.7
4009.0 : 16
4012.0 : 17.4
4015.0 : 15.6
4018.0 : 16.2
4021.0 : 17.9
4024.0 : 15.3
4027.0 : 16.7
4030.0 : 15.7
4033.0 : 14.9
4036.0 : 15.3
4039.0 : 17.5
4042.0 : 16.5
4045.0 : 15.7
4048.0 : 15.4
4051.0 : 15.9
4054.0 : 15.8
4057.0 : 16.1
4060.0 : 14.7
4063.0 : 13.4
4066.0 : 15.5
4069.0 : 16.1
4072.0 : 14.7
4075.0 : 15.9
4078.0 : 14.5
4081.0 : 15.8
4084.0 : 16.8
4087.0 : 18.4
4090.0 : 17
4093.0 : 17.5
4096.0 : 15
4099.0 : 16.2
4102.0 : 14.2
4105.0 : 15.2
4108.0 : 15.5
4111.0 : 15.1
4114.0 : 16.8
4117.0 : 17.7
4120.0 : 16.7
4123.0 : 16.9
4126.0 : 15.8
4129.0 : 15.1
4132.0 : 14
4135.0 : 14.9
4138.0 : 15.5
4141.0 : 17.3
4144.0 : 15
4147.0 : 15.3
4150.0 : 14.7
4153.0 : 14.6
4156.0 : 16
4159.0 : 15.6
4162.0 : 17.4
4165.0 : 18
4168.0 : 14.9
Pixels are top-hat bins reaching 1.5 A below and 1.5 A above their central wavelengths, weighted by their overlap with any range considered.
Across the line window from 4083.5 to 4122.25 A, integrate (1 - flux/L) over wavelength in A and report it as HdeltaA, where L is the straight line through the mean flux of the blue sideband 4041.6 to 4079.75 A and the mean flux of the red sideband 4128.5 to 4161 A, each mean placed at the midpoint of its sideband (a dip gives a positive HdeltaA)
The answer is -2.5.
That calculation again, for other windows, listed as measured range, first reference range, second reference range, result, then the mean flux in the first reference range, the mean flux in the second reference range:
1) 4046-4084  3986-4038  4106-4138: 0.82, 15.6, 15.8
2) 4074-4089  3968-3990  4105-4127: -1.24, 11.4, 16.3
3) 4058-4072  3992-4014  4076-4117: 0.87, 15.7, 16.1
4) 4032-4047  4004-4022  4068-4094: 0.33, 16.4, 16.3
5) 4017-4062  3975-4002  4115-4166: -3.99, 14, 15.9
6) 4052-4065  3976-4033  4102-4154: 0.30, 15.2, 15.6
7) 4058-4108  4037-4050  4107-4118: 1.71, 16.2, 16.2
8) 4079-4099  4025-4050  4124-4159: -1.29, 15.9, 15.3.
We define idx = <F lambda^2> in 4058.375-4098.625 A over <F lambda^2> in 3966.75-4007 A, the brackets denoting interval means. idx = 1.29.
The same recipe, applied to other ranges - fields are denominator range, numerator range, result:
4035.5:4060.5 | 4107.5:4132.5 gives 1.04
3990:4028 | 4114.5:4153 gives 1.06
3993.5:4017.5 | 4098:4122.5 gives 1.07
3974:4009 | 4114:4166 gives 1.20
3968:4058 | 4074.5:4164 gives 1.13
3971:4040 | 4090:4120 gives 1.13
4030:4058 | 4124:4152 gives 1.01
